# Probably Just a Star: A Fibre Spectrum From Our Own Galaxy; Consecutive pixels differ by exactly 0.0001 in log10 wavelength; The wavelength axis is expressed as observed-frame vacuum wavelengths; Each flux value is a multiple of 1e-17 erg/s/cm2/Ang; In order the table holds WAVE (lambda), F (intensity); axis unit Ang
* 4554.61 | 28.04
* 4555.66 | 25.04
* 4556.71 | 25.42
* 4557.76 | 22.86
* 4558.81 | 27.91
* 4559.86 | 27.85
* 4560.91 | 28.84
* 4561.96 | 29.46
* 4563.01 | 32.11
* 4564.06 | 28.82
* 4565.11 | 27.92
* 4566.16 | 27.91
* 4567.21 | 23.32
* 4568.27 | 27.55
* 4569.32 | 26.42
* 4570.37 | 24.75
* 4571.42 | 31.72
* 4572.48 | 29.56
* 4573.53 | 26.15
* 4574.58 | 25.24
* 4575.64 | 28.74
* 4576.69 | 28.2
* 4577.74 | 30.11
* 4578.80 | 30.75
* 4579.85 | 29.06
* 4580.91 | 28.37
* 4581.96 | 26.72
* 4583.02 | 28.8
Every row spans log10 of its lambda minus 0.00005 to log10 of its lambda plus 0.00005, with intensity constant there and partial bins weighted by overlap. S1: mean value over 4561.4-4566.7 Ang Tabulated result 29.3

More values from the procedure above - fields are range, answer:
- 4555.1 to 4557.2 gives 25.2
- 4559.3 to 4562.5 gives 28.7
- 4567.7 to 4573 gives 27.9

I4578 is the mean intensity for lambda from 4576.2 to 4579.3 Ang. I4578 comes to 29.7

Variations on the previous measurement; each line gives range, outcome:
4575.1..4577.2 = 28.4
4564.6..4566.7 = 27.9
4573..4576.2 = 26.8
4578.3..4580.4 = 29.9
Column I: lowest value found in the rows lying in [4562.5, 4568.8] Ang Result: 23.32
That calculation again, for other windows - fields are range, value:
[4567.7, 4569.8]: 26.42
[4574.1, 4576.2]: 25.24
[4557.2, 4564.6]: 22.86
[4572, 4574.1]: 26.15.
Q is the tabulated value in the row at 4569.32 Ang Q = 26.42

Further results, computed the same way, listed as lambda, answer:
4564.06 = 28.82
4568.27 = 27.55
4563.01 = 32.11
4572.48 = 29.56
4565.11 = 27.92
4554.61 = 28.04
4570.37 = 24.75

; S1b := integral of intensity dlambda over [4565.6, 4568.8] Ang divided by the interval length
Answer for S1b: 26.3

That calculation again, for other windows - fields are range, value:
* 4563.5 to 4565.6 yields 28.5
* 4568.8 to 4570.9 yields 25.7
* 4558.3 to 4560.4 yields 27.9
